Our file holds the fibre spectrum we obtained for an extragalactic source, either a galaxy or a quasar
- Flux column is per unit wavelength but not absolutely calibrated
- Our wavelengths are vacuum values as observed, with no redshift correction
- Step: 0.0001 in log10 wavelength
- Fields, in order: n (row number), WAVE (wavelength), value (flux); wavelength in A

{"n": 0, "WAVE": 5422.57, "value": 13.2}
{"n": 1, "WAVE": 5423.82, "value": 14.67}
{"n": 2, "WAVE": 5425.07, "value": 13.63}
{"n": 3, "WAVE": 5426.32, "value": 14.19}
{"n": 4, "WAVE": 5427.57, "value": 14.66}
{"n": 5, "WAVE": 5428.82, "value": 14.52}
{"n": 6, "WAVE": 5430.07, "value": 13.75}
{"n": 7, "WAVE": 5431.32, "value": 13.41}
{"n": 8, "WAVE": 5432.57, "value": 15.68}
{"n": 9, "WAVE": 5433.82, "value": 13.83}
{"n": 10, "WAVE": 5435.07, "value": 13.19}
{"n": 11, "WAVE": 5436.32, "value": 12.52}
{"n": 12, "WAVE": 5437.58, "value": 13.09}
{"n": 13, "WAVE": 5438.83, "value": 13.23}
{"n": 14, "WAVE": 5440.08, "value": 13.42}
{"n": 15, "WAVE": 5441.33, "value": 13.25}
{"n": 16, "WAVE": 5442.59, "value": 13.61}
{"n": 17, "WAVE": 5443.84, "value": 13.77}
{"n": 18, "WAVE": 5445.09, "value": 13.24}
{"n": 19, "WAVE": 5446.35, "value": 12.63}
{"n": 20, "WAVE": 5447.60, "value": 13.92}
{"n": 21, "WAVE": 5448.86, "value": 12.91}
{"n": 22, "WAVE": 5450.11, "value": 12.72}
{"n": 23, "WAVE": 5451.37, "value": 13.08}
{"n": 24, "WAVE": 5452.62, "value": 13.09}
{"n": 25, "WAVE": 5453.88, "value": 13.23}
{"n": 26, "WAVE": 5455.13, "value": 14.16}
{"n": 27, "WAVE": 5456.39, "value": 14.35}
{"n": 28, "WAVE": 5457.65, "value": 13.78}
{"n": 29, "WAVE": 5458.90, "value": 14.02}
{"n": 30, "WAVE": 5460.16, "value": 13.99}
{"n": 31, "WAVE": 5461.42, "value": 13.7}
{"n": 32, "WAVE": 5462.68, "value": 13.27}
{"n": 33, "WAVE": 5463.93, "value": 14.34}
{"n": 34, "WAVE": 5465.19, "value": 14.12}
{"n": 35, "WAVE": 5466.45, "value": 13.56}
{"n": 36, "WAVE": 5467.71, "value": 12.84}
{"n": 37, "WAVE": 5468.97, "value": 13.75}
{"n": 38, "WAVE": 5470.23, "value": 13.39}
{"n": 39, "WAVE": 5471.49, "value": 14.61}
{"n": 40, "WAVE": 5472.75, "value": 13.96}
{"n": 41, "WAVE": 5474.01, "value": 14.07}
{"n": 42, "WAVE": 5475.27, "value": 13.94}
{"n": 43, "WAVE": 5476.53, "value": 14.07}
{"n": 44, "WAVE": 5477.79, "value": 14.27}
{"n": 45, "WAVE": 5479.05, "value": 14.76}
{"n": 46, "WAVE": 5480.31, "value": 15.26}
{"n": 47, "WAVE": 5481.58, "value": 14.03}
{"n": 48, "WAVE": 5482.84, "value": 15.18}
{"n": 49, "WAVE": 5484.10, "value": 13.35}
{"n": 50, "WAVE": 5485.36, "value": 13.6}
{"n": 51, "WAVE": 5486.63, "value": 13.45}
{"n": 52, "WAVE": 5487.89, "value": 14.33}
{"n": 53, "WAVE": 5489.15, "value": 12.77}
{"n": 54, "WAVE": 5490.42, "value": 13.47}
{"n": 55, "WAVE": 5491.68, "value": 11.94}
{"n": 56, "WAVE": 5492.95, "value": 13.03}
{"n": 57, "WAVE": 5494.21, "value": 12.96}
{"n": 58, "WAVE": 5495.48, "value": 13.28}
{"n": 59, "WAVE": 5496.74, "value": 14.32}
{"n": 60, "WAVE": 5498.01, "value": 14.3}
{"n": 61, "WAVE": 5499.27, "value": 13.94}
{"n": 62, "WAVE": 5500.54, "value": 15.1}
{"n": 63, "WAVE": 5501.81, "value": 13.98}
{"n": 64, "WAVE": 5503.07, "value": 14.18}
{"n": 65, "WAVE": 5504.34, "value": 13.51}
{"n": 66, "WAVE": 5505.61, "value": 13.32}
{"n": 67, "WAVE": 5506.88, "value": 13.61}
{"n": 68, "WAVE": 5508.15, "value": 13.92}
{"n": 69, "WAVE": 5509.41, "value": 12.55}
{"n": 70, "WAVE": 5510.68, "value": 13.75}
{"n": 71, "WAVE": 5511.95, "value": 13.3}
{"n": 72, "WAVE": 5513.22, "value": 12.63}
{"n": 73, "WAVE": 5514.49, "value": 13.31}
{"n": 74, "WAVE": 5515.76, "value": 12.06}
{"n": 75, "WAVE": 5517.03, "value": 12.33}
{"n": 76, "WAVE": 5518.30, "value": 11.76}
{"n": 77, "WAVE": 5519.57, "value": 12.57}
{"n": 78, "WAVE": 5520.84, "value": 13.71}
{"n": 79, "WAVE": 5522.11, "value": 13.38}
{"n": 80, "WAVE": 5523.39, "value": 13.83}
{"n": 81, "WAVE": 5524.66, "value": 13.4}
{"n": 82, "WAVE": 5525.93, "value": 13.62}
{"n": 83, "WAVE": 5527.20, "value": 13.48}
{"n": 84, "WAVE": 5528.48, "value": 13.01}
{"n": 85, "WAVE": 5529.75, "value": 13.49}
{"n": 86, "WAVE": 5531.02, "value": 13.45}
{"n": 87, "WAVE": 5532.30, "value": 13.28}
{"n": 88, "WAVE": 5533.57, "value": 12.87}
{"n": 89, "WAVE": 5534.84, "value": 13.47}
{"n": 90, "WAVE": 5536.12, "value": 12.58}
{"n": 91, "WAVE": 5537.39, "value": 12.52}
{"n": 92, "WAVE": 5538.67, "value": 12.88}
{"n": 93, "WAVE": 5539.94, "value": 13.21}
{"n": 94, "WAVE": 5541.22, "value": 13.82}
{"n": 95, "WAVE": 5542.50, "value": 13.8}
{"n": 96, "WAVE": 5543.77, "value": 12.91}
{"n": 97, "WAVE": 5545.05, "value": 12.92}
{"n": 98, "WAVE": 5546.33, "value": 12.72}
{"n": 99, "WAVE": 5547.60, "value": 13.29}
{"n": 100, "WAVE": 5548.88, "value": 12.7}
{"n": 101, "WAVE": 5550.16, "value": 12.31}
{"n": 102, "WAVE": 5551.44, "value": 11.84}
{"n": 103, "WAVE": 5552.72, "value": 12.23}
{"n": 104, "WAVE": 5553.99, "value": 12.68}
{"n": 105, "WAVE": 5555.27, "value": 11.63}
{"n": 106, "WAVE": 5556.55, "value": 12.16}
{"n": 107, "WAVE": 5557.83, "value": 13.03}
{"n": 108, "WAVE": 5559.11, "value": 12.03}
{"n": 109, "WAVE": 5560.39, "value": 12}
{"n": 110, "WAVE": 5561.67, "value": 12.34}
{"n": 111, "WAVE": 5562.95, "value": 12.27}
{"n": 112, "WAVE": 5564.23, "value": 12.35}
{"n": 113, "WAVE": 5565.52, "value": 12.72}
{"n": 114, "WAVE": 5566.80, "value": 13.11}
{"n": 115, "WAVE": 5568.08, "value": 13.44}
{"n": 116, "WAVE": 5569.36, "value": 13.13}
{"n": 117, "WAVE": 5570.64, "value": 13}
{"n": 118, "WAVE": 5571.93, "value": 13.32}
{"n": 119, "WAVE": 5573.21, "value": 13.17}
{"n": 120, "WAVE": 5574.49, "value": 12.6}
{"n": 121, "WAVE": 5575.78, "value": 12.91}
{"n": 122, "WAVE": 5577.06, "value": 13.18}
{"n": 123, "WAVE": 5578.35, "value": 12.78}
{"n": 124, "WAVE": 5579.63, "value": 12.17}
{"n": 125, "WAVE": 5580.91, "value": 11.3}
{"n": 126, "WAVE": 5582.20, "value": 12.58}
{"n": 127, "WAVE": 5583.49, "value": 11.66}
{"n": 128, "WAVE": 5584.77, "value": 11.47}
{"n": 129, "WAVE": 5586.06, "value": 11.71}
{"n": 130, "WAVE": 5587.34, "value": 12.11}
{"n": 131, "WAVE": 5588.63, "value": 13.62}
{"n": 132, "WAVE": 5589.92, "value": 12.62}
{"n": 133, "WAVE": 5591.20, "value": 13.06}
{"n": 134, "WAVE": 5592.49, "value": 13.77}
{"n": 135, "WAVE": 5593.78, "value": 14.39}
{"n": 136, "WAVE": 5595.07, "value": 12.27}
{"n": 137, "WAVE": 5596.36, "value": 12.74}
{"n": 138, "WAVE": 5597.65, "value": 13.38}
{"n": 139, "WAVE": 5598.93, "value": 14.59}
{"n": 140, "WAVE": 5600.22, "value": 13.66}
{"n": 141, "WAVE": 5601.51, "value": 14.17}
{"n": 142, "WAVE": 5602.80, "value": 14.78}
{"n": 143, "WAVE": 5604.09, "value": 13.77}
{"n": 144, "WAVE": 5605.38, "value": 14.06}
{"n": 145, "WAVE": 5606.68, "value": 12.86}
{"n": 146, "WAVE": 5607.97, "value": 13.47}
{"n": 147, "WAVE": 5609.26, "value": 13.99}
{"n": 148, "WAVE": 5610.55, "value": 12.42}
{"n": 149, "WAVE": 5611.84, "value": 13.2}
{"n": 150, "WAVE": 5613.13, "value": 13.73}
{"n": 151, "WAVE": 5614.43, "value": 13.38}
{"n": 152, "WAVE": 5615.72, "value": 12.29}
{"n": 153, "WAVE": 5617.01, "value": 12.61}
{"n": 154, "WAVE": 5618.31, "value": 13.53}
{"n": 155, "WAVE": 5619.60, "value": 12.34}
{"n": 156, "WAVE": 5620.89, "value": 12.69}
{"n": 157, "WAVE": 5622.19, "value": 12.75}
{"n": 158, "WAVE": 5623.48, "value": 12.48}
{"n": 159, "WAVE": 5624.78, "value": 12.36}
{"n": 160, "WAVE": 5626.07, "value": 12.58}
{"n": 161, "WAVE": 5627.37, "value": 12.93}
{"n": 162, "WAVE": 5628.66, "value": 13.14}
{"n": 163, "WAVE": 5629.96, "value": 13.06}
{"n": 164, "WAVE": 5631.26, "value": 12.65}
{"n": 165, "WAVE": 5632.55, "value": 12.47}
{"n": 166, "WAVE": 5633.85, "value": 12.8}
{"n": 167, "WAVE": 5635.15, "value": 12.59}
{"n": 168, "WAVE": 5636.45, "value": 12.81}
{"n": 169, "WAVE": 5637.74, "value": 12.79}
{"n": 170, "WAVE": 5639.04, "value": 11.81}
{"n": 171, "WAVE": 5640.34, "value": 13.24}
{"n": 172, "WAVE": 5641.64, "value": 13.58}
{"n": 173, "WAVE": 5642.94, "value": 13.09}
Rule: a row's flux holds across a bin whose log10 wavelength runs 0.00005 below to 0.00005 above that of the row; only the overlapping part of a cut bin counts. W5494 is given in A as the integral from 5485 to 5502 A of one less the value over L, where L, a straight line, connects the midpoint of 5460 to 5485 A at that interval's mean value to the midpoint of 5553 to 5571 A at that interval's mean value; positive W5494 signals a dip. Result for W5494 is 0.1 A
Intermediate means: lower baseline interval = 14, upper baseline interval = 12.6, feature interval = 13.6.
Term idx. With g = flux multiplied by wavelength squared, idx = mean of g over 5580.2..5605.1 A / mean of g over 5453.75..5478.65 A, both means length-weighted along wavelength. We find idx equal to 1.0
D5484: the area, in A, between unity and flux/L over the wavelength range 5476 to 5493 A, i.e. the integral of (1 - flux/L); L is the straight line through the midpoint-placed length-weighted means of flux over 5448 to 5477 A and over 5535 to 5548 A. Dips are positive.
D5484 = -0.41 A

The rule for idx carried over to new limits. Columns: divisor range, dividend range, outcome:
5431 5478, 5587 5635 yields 1.02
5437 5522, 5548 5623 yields 0.99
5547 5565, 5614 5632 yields 1.06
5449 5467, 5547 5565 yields 0.94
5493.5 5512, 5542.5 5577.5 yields 0.94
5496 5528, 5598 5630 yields 1.02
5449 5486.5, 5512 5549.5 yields 0.96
